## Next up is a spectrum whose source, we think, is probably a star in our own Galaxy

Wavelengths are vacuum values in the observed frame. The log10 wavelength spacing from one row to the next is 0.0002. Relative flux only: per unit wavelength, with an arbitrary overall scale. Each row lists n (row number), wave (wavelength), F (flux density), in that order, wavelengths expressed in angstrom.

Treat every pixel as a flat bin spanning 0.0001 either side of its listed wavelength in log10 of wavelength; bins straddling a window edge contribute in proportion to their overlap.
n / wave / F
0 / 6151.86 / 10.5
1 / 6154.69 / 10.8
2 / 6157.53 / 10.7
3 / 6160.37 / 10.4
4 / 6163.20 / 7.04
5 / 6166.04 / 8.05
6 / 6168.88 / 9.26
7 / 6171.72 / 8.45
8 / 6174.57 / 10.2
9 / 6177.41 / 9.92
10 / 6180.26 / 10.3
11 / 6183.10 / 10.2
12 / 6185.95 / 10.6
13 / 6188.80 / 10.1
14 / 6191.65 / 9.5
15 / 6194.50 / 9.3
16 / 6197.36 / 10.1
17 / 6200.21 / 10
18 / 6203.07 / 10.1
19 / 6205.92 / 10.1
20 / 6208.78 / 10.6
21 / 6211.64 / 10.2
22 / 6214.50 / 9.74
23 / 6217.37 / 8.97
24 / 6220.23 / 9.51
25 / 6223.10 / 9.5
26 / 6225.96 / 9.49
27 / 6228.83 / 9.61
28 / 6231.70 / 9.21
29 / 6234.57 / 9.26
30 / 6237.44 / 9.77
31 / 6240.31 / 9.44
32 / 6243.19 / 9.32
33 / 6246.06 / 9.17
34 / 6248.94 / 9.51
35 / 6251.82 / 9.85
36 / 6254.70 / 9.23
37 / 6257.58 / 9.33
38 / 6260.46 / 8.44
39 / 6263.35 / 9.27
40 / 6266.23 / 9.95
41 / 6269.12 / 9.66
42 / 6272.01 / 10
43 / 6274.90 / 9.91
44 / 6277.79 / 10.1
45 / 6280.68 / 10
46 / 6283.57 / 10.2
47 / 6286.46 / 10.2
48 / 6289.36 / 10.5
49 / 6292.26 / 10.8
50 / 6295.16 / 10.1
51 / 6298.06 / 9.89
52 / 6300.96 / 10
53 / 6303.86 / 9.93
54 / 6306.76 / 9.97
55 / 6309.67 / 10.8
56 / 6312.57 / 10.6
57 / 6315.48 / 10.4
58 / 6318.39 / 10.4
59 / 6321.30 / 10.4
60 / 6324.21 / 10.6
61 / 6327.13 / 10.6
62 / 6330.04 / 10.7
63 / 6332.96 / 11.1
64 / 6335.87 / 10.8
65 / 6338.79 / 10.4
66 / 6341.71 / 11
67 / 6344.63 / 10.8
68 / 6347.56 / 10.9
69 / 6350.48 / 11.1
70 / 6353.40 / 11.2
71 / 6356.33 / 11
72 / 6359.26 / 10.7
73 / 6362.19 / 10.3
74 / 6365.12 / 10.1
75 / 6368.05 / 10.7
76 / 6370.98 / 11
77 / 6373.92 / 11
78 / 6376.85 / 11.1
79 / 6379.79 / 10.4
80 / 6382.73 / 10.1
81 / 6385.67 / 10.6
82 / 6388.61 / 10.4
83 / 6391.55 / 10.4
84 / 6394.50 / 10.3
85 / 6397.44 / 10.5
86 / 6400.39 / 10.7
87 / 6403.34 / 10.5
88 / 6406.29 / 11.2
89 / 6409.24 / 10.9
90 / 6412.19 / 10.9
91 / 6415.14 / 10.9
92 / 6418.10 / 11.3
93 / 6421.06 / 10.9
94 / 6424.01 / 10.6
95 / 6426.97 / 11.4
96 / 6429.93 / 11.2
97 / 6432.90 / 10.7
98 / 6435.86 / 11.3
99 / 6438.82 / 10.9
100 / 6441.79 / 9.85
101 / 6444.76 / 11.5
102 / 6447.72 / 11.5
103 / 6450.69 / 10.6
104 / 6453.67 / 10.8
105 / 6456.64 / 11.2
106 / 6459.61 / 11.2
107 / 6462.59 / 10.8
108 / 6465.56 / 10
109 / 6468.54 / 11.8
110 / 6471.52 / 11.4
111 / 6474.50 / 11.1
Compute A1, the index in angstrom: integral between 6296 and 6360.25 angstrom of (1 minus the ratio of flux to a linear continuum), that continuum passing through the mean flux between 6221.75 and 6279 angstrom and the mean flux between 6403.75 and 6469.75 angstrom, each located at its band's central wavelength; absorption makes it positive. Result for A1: -3.1 angstrom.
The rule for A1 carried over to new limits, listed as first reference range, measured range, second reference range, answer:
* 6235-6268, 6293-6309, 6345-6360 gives 0.2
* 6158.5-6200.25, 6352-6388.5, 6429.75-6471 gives -0.4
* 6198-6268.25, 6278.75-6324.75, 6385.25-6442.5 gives -1.2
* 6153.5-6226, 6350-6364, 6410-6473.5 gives -0.3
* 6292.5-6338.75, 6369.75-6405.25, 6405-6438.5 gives 0.8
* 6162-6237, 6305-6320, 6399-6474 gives -0.3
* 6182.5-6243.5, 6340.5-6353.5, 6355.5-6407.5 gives -0.7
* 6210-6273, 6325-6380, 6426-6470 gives -2.7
